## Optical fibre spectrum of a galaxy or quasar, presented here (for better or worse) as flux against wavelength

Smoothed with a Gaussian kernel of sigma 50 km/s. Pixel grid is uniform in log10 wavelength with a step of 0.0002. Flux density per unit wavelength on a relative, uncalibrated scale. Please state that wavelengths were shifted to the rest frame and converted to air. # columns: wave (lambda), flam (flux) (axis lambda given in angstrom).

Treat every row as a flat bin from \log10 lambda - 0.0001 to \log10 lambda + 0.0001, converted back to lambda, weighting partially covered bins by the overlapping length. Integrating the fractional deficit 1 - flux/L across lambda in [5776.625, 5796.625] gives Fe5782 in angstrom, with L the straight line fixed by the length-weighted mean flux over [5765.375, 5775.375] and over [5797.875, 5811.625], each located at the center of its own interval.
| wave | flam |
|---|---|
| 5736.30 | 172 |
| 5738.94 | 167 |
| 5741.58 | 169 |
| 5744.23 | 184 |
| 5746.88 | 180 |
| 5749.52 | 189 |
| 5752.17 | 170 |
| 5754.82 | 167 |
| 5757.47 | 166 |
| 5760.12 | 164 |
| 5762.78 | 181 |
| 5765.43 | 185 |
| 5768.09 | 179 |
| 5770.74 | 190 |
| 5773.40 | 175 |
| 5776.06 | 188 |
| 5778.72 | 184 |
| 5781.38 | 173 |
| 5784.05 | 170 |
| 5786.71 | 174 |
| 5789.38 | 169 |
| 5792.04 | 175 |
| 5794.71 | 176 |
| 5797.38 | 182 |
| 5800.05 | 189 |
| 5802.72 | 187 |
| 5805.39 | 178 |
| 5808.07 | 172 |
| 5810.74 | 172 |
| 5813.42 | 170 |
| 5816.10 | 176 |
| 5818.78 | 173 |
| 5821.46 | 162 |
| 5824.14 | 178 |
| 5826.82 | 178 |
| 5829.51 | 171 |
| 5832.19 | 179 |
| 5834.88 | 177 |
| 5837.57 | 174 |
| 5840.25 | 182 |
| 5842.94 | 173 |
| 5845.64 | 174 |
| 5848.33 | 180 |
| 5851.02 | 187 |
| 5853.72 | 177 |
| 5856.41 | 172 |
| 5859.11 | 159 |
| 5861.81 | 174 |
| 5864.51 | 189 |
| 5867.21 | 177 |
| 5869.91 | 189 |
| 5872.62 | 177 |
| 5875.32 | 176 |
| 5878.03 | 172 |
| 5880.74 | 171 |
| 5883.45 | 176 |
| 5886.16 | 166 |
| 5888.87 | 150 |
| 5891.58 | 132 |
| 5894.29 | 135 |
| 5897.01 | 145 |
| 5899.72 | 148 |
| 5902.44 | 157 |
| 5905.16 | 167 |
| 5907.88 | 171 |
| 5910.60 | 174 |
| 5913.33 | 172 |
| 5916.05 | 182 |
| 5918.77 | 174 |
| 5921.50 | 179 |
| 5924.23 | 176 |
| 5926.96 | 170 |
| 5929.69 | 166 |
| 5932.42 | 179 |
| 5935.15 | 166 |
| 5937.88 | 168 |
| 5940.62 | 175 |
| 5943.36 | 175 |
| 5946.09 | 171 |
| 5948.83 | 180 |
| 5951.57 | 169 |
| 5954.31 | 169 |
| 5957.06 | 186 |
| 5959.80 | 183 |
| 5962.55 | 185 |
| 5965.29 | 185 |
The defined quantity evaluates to 0.7 angstrom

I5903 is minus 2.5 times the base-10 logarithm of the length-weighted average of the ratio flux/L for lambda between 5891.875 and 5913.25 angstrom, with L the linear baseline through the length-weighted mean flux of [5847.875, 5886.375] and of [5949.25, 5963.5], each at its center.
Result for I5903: 0.14 mag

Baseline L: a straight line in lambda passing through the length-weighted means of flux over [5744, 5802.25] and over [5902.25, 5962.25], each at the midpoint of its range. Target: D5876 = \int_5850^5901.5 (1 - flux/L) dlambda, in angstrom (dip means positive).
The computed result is 2.5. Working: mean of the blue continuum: 178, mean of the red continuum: 174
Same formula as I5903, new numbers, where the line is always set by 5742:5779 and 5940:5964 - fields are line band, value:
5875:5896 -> 0.122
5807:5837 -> 0.028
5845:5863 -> 0.018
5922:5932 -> 0.032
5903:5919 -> 0.030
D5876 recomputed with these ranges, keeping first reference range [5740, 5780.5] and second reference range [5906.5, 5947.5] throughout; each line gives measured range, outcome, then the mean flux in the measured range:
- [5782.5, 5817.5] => 0.1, 176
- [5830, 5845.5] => -0.1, 176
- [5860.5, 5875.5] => -0.5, 181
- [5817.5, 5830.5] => 0.3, 172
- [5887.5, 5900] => 2.3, 142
